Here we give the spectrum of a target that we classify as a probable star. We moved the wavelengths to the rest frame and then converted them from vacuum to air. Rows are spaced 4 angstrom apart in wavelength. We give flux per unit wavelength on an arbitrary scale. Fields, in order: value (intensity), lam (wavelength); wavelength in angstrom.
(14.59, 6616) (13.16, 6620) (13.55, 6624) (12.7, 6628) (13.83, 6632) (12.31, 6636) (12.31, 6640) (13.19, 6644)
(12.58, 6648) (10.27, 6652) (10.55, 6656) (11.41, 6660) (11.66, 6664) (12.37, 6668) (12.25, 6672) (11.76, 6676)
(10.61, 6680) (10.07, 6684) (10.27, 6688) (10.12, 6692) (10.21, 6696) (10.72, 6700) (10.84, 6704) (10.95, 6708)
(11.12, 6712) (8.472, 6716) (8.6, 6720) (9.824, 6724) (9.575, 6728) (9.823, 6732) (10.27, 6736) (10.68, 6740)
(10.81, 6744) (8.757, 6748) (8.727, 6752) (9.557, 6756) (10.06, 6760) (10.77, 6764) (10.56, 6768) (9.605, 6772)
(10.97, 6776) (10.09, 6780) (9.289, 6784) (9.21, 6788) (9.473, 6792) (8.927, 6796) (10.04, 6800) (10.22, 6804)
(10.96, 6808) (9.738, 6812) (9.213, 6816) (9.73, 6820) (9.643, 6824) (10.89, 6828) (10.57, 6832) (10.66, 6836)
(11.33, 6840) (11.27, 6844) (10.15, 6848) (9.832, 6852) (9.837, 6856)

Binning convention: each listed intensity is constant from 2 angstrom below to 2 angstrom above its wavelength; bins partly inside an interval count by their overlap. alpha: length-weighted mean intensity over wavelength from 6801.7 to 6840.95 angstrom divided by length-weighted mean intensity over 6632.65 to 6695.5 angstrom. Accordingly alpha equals 0.89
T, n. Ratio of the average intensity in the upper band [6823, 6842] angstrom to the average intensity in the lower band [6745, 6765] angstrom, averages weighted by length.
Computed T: 1.1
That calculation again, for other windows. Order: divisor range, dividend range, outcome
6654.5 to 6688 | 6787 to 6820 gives 0.86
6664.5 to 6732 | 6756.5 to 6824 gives 0.94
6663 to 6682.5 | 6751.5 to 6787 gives 0.85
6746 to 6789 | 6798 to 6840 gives 1.04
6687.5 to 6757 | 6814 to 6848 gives 1.04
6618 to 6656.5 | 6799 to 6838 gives 0.81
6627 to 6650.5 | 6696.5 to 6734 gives 0.78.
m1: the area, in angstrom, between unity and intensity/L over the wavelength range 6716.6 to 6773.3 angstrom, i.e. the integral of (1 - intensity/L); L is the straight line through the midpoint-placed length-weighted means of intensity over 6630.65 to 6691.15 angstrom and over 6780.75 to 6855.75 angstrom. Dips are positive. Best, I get 5.2 angstrom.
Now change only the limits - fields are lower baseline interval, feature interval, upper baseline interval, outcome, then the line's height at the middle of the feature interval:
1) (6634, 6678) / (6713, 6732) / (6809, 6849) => 3.3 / 11.3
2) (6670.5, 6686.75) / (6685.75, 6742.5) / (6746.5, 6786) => 2.6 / 10.6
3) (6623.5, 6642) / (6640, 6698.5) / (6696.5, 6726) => 1.6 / 11.6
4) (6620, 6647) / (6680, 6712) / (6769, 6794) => 3.1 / 11.6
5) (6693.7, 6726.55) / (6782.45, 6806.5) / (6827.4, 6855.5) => 2.0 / 10.4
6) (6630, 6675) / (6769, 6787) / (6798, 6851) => 1.4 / 10.8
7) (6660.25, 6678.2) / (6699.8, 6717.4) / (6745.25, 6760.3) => 0.4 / 10.7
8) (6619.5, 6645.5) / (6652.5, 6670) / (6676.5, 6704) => 0.5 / 11.7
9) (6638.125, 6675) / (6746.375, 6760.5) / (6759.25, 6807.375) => 1.6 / 10.4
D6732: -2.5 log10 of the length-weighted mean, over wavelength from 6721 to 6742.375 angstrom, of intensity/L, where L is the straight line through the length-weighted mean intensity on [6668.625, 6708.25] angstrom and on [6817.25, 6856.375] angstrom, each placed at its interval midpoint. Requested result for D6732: 0.08 mag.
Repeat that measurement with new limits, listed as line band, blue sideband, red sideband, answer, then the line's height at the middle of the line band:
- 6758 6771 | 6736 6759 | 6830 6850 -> -0.047 mag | 9.96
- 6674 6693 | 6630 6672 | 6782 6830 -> 0.097 mag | 11.6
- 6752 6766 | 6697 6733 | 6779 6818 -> -0.009 mag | 9.85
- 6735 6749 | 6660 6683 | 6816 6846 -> 0.093 mag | 11.1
